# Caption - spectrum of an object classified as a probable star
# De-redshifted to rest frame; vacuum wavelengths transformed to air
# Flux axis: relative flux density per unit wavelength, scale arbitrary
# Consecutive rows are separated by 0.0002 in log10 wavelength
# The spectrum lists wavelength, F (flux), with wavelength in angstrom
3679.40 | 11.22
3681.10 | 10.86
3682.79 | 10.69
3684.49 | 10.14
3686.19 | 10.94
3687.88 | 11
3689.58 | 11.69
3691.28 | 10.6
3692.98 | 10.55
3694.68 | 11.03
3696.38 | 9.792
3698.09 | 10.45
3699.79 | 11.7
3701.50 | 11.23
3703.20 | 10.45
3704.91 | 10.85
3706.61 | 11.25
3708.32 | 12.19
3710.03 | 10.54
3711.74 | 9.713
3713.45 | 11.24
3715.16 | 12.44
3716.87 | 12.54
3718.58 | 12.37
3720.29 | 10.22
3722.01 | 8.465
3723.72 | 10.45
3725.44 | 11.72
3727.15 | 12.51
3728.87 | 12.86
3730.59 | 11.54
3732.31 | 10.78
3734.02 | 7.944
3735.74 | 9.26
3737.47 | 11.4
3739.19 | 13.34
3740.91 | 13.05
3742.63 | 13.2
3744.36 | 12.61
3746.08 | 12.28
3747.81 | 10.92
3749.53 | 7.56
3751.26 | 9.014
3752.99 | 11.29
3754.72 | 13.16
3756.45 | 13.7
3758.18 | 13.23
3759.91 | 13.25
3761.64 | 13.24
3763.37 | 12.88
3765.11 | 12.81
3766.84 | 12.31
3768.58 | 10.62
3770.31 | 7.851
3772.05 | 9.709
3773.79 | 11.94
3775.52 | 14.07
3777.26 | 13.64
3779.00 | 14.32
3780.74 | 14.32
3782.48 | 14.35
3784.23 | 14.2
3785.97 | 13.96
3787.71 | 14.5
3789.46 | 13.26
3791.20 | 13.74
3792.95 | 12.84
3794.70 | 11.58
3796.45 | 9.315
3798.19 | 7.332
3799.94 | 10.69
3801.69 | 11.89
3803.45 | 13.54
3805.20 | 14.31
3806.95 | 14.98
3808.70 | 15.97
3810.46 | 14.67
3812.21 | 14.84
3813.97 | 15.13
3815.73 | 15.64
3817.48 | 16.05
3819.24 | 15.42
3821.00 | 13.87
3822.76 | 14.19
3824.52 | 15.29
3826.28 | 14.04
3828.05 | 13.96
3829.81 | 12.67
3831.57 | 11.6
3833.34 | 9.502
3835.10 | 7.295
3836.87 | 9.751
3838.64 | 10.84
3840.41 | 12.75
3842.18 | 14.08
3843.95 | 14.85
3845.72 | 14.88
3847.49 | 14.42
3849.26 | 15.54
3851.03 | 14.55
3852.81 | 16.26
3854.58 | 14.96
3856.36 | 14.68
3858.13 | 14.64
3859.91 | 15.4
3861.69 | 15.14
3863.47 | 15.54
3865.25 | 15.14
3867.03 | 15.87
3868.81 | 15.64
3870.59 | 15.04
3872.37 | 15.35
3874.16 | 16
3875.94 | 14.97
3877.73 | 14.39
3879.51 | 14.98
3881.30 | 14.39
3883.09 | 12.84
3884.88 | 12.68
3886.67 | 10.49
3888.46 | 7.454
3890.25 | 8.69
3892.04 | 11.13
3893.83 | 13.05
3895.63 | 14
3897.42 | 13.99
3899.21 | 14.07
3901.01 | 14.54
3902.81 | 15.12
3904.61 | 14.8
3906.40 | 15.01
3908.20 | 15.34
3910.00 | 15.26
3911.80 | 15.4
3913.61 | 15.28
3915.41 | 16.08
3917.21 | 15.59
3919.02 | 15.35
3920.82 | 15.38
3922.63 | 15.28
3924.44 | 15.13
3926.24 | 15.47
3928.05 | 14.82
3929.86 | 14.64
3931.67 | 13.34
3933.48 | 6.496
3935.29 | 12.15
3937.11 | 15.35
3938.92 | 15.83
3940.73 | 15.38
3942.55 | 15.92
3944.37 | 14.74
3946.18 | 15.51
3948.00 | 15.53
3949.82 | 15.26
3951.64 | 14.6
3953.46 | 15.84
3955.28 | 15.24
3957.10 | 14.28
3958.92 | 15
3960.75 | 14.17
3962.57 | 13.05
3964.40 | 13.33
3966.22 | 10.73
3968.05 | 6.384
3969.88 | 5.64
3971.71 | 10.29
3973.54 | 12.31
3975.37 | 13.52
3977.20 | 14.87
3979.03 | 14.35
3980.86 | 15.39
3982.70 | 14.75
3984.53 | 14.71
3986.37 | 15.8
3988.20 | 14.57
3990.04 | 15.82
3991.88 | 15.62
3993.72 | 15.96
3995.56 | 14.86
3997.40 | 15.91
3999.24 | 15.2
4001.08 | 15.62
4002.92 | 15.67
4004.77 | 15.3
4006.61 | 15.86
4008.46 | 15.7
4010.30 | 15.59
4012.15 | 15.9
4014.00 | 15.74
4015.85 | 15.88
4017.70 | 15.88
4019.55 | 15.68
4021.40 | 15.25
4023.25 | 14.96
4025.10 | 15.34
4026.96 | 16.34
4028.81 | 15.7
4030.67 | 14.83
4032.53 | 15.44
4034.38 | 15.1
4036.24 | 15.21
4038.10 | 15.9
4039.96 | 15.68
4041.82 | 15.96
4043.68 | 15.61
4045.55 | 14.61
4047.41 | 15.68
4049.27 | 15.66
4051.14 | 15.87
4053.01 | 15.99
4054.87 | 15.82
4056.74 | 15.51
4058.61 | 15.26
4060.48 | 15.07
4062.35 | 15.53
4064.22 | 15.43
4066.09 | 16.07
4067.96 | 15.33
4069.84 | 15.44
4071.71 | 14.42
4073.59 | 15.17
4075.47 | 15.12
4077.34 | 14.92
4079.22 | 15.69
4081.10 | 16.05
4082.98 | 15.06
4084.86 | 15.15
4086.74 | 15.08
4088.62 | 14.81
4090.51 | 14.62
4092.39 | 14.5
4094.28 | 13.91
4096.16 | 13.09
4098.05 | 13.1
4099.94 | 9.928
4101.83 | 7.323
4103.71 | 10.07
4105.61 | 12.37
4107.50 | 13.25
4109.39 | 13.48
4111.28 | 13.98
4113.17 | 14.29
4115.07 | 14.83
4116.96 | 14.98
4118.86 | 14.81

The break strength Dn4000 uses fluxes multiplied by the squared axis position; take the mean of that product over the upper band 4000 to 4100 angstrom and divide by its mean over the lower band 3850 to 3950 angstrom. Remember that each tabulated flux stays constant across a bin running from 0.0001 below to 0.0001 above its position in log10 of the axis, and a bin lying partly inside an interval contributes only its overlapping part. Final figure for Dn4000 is 1.1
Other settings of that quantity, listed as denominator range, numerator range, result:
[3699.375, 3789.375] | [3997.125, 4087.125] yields 1.52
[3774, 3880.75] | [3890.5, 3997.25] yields 1.08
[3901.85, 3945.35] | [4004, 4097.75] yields 1.11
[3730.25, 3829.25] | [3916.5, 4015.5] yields 1.24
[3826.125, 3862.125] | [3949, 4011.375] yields 1.13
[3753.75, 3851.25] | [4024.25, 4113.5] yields 1.28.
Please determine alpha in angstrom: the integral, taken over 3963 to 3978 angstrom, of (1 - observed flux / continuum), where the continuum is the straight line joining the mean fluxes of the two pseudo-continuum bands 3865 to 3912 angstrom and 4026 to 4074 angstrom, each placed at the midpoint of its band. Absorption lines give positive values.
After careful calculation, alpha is 3.8 angstrom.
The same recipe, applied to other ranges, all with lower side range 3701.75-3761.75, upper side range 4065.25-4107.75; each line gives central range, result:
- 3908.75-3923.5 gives -3.2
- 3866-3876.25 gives -2.6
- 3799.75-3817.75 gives -3.7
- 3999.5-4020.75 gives -3.6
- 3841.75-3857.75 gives -3.5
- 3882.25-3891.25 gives 1.5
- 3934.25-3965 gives -4.2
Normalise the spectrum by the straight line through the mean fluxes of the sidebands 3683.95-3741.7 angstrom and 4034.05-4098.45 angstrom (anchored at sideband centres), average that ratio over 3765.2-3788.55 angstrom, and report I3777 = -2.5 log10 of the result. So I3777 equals -0.08 mag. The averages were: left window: 11.1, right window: 15.2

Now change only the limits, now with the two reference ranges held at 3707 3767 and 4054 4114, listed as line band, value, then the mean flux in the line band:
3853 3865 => -0.21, 15.1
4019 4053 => -0.12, 15.5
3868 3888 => -0.12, 14.1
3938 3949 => -0.18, 15.5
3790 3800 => 0.10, 11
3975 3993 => -0.12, 15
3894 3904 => -0.12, 14.3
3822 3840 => 0.03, 11.9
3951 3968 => -0.03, 13.6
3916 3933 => -0.14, 14.8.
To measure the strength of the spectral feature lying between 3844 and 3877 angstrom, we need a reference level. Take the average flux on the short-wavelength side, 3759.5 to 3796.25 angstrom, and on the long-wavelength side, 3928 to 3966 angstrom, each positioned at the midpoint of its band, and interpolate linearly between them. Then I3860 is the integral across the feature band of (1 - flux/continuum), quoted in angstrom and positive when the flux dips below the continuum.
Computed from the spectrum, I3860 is -4.24 angstrom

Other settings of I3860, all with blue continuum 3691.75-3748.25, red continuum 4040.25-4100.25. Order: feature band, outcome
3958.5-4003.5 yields 1.2 angstrom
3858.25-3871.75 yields -2.7 angstrom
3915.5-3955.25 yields -3.3 angstrom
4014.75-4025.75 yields -0.8 angstrom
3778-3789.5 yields -2.2 angstrom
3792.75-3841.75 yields -2.3 angstrom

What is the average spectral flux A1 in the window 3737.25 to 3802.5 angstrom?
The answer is 12.2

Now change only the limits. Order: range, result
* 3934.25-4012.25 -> 14.3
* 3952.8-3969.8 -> 12.7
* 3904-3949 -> 14.8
